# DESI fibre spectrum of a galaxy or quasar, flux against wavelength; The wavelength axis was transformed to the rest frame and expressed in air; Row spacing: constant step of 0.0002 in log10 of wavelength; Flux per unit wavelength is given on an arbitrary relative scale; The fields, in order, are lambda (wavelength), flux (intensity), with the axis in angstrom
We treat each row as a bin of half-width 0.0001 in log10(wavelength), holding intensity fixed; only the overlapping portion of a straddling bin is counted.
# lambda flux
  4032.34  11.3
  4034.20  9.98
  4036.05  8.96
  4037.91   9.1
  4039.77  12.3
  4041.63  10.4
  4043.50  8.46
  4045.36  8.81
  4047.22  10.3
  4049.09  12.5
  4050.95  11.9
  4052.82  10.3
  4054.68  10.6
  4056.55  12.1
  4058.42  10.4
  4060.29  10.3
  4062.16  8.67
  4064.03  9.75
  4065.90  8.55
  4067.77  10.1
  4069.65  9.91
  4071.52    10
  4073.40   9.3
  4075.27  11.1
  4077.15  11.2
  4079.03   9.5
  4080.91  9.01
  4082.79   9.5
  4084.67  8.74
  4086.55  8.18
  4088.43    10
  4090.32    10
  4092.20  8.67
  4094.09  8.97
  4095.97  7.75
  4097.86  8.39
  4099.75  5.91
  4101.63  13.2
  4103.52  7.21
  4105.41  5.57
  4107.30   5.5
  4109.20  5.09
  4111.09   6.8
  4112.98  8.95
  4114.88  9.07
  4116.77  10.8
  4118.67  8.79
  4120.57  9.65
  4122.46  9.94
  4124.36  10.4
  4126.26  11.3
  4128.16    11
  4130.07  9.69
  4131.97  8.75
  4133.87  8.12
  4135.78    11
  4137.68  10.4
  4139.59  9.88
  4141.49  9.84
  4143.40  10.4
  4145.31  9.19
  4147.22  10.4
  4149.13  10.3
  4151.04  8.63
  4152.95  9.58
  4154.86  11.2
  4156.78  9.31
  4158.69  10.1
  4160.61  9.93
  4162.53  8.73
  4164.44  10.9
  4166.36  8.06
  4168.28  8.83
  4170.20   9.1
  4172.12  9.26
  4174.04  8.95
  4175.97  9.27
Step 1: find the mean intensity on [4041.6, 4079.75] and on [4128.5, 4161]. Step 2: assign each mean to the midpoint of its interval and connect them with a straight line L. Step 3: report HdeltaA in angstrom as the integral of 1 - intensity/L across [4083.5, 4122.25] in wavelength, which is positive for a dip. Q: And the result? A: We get 6.2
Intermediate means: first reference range 10.2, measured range 8.4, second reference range 9.83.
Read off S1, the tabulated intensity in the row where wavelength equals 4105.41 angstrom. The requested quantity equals 5.57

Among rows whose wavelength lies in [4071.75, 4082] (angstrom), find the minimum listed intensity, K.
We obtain 9.01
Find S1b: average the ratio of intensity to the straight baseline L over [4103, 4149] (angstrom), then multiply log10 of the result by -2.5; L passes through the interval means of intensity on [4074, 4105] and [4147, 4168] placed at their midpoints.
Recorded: 0.04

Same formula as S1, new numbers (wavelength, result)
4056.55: 12.1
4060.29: 10.3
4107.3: 5.5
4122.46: 9.94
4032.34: 11.3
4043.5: 8.46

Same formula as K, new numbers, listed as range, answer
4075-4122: 5.09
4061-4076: 8.55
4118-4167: 8.06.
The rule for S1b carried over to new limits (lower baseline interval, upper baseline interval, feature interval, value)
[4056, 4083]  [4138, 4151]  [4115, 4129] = -0.029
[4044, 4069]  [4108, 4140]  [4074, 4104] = 0.069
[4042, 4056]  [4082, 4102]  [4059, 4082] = -0.013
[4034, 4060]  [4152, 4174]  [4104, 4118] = 0.316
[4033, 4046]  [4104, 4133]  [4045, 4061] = -0.137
